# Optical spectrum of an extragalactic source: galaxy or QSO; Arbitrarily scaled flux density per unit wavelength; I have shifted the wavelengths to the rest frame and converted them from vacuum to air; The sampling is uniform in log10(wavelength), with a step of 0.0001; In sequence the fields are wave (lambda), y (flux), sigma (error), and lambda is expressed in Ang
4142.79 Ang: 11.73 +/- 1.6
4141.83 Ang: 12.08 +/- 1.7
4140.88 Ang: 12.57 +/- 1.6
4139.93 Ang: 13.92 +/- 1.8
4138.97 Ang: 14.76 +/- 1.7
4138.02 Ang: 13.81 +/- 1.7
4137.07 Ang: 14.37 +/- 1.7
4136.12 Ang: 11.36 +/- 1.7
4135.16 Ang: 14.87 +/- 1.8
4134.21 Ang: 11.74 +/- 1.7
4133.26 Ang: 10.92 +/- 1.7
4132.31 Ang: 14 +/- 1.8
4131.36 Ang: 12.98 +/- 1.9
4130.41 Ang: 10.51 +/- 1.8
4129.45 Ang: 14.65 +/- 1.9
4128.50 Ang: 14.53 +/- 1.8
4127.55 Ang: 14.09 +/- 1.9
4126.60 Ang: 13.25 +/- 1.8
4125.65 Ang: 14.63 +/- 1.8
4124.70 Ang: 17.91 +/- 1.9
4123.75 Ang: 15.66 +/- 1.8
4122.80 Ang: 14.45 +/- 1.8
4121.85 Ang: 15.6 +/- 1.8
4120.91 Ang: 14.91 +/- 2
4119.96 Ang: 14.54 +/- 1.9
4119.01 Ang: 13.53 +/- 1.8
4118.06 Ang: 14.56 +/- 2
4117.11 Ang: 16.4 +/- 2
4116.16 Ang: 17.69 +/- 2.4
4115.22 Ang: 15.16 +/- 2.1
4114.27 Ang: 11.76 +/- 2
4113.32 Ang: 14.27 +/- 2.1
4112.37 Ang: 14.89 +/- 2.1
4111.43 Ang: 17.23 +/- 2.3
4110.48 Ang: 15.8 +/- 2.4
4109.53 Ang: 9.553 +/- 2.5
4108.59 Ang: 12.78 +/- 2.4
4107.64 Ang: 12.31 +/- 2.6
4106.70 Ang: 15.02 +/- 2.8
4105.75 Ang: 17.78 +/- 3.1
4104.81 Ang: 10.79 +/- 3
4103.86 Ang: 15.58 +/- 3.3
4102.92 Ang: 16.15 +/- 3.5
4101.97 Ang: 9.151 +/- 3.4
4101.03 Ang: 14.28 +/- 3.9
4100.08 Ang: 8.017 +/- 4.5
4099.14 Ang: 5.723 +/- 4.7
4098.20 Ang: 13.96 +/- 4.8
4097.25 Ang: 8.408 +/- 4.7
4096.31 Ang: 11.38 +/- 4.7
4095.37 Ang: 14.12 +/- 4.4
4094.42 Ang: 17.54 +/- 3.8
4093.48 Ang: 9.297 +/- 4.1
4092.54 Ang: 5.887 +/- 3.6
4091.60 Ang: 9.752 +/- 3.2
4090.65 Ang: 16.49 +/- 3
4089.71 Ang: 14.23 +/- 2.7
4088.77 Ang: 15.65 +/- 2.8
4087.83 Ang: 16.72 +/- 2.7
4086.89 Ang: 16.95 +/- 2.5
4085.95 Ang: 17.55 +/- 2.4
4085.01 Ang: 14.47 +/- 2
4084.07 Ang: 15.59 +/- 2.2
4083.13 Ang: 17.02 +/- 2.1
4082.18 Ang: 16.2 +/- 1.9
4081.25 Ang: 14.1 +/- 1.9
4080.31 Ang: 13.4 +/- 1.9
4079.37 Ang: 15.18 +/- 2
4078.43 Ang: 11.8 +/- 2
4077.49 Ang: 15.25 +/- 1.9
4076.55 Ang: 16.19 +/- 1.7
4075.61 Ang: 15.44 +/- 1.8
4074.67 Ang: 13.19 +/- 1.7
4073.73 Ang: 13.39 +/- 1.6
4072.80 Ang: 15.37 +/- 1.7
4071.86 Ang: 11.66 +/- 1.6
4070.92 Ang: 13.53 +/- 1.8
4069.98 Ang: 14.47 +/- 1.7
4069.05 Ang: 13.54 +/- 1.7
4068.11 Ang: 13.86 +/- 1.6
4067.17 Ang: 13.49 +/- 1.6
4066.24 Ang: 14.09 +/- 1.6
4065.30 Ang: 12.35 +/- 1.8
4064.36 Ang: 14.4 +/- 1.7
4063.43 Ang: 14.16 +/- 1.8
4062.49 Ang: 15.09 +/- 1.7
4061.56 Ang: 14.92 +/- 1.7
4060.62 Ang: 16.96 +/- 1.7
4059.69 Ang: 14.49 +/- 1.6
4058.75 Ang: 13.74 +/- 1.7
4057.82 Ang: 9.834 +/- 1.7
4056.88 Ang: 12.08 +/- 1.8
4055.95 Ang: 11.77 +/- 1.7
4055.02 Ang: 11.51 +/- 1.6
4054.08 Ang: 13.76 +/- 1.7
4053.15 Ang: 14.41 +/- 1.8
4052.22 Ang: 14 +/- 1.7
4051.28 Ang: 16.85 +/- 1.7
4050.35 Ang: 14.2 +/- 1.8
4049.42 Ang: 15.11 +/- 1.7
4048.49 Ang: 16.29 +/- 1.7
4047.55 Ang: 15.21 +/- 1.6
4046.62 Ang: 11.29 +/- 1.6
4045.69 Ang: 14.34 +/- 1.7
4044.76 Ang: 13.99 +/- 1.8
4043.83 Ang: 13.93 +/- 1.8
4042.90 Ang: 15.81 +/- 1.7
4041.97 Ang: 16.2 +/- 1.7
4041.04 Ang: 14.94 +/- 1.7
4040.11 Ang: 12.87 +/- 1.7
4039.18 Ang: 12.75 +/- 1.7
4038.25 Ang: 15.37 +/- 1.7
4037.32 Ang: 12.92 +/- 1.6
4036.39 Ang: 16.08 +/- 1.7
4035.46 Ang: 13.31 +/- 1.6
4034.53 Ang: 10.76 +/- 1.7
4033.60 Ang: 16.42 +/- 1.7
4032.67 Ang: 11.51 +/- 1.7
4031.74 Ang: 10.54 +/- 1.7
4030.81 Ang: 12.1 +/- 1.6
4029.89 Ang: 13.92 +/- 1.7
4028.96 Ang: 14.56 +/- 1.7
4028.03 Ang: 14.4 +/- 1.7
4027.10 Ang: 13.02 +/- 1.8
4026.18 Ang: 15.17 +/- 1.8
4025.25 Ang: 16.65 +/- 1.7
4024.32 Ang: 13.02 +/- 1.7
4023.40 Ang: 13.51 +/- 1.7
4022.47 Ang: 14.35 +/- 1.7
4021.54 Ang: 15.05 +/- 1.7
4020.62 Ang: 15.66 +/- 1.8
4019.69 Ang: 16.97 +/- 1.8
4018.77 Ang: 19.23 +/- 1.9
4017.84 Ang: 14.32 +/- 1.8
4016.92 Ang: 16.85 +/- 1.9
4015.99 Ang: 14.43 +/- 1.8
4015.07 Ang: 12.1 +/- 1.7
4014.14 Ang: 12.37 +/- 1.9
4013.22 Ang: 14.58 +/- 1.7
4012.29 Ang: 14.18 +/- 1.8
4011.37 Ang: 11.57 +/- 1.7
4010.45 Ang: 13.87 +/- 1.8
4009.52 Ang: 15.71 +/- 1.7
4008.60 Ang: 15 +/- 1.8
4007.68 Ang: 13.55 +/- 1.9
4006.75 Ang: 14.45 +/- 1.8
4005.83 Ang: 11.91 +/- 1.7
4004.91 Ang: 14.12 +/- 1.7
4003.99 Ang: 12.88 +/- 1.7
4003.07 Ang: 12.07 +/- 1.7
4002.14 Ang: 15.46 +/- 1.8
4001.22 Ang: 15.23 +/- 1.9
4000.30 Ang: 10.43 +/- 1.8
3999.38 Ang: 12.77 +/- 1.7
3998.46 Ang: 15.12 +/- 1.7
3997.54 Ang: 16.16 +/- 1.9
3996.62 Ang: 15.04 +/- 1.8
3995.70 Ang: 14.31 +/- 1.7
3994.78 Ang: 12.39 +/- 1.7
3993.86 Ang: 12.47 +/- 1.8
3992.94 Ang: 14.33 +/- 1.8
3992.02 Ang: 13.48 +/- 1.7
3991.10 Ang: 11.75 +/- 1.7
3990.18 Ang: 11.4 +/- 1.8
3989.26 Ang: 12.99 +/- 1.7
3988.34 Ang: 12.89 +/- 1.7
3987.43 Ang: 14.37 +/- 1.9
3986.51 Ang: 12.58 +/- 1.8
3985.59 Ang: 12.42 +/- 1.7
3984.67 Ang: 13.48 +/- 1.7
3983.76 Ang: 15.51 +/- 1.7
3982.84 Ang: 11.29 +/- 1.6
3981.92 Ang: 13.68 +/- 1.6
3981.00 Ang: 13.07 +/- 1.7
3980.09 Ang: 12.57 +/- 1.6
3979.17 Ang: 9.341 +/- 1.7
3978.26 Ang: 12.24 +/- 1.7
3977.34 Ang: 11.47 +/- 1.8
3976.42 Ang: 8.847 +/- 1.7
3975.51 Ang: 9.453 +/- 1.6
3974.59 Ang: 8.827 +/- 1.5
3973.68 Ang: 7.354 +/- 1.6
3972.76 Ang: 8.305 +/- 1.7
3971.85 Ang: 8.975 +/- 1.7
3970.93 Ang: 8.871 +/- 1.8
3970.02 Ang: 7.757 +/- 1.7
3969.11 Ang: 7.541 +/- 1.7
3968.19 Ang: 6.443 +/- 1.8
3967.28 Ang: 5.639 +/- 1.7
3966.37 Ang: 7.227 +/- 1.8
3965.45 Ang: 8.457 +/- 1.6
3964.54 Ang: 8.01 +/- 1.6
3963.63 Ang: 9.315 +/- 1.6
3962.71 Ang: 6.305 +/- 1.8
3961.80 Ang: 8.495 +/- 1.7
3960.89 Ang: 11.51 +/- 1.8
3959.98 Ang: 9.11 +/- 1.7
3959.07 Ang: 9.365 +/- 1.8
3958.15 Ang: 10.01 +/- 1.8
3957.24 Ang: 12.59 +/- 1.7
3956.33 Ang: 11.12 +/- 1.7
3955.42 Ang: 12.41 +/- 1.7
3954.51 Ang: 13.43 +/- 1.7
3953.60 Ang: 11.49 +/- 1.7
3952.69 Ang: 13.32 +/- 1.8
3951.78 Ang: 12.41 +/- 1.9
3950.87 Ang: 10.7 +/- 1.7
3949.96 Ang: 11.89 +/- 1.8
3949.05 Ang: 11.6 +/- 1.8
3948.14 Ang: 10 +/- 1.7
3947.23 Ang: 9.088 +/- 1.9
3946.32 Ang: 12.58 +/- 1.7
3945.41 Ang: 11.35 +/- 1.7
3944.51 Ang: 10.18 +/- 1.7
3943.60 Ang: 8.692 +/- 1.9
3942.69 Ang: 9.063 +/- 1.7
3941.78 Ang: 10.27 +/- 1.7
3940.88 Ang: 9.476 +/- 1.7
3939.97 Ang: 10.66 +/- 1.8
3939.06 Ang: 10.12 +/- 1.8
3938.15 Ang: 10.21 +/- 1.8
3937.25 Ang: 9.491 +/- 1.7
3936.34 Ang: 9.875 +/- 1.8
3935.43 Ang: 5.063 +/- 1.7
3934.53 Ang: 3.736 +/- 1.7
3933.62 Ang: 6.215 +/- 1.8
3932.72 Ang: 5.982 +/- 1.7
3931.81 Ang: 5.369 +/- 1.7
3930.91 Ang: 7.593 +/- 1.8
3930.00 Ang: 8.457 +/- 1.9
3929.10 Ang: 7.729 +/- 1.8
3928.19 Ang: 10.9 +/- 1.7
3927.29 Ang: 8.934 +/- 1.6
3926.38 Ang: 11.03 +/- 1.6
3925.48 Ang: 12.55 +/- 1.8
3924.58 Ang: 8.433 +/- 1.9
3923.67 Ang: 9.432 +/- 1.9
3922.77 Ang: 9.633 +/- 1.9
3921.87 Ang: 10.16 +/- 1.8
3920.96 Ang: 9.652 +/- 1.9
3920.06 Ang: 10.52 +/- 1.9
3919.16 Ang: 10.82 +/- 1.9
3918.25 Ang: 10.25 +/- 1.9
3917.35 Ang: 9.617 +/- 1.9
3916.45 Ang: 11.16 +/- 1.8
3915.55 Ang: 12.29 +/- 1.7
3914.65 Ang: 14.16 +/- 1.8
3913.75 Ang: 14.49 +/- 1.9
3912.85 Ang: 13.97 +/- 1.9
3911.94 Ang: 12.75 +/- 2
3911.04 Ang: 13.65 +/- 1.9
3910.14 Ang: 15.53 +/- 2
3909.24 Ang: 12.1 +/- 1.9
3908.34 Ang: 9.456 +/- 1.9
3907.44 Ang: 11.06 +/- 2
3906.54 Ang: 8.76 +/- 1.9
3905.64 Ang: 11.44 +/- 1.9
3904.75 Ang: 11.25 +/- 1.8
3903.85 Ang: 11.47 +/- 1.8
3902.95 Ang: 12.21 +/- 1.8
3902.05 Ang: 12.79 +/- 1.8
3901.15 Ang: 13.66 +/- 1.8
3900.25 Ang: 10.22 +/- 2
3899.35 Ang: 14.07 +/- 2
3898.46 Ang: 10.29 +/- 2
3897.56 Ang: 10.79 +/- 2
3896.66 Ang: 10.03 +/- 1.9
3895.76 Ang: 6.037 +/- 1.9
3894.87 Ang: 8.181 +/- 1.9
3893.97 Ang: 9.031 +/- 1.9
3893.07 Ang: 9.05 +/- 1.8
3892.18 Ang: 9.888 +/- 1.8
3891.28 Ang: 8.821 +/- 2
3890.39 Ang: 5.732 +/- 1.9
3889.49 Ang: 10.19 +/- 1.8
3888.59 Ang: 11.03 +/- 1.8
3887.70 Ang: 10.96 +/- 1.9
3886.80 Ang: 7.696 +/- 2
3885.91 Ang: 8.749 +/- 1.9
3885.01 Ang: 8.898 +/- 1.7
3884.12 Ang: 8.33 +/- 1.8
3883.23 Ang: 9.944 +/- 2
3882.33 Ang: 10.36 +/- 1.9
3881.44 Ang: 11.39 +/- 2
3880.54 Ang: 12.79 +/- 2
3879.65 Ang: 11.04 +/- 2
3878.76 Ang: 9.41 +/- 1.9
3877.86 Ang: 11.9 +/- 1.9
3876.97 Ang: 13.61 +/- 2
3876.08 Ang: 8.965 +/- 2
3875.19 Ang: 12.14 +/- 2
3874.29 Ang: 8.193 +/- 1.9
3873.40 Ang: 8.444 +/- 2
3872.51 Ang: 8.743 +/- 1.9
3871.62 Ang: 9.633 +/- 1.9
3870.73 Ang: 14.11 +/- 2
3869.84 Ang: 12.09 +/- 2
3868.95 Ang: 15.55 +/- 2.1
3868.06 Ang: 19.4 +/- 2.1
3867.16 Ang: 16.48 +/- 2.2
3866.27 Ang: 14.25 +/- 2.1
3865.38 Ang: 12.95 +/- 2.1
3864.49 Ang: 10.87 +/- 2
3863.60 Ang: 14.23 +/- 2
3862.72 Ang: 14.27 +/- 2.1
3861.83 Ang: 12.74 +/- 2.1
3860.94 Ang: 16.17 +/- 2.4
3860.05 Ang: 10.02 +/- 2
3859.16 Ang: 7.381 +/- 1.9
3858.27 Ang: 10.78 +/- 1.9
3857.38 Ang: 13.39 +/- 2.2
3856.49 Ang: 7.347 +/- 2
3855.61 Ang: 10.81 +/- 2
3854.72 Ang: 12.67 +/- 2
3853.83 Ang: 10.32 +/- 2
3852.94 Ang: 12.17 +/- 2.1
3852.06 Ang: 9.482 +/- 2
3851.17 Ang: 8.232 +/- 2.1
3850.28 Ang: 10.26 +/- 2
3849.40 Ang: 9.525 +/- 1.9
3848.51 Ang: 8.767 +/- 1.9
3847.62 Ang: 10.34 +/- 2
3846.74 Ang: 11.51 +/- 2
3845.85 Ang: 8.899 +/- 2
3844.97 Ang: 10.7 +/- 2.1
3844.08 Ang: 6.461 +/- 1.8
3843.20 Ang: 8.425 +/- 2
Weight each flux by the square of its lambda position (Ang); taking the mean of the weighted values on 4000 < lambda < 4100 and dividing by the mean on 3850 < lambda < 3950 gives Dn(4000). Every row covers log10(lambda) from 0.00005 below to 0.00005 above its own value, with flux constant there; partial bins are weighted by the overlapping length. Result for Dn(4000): 1.4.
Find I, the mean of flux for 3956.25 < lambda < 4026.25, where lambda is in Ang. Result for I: 12.2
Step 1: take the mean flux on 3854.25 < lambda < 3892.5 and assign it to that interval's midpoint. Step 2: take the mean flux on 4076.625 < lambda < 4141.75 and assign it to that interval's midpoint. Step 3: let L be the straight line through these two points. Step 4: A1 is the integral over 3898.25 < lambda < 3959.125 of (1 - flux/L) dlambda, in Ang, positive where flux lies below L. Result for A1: 6.3 Ang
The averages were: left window 11.2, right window 13.8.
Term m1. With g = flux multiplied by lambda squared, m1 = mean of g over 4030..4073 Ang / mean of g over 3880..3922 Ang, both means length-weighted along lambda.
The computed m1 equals 1.4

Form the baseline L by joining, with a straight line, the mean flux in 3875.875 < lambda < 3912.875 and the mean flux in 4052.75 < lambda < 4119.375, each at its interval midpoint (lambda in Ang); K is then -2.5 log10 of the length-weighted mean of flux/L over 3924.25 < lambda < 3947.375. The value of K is 0.25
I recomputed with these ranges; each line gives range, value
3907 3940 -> 10.1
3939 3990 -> 10.5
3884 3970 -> 10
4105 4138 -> 14.2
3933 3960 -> 10.2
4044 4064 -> 14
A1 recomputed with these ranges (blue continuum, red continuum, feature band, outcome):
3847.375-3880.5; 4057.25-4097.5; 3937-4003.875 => 8.9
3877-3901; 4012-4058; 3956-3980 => 6.3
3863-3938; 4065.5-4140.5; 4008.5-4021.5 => -2.4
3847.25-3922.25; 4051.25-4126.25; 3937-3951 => 1.9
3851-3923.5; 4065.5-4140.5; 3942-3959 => 1.1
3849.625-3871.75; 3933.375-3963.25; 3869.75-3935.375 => 5.7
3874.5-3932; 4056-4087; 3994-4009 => -1.2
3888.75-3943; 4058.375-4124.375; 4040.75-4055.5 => -1.6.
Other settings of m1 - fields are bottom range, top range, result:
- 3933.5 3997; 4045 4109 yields 1.38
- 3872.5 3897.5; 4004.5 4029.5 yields 1.60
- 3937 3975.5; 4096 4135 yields 1.51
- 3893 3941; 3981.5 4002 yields 1.36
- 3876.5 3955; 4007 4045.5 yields 1.46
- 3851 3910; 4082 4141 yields 1.41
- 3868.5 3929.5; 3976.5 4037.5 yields 1.34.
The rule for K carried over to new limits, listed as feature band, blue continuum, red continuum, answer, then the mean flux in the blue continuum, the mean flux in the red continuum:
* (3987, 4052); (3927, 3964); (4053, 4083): -0.153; 9.67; 13.9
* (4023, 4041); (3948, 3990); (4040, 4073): -0.050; 10.5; 14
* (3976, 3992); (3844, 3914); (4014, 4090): 0.056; 11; 14.3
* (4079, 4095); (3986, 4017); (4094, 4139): -0.063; 13.6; 13.7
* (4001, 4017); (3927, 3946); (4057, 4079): -0.196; 8.57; 13.9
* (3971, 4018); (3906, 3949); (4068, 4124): -0.104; 10.1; 13.9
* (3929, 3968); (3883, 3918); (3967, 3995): 0.161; 10.8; 11.1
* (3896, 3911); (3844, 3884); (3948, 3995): -0.041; 11.3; 10.8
